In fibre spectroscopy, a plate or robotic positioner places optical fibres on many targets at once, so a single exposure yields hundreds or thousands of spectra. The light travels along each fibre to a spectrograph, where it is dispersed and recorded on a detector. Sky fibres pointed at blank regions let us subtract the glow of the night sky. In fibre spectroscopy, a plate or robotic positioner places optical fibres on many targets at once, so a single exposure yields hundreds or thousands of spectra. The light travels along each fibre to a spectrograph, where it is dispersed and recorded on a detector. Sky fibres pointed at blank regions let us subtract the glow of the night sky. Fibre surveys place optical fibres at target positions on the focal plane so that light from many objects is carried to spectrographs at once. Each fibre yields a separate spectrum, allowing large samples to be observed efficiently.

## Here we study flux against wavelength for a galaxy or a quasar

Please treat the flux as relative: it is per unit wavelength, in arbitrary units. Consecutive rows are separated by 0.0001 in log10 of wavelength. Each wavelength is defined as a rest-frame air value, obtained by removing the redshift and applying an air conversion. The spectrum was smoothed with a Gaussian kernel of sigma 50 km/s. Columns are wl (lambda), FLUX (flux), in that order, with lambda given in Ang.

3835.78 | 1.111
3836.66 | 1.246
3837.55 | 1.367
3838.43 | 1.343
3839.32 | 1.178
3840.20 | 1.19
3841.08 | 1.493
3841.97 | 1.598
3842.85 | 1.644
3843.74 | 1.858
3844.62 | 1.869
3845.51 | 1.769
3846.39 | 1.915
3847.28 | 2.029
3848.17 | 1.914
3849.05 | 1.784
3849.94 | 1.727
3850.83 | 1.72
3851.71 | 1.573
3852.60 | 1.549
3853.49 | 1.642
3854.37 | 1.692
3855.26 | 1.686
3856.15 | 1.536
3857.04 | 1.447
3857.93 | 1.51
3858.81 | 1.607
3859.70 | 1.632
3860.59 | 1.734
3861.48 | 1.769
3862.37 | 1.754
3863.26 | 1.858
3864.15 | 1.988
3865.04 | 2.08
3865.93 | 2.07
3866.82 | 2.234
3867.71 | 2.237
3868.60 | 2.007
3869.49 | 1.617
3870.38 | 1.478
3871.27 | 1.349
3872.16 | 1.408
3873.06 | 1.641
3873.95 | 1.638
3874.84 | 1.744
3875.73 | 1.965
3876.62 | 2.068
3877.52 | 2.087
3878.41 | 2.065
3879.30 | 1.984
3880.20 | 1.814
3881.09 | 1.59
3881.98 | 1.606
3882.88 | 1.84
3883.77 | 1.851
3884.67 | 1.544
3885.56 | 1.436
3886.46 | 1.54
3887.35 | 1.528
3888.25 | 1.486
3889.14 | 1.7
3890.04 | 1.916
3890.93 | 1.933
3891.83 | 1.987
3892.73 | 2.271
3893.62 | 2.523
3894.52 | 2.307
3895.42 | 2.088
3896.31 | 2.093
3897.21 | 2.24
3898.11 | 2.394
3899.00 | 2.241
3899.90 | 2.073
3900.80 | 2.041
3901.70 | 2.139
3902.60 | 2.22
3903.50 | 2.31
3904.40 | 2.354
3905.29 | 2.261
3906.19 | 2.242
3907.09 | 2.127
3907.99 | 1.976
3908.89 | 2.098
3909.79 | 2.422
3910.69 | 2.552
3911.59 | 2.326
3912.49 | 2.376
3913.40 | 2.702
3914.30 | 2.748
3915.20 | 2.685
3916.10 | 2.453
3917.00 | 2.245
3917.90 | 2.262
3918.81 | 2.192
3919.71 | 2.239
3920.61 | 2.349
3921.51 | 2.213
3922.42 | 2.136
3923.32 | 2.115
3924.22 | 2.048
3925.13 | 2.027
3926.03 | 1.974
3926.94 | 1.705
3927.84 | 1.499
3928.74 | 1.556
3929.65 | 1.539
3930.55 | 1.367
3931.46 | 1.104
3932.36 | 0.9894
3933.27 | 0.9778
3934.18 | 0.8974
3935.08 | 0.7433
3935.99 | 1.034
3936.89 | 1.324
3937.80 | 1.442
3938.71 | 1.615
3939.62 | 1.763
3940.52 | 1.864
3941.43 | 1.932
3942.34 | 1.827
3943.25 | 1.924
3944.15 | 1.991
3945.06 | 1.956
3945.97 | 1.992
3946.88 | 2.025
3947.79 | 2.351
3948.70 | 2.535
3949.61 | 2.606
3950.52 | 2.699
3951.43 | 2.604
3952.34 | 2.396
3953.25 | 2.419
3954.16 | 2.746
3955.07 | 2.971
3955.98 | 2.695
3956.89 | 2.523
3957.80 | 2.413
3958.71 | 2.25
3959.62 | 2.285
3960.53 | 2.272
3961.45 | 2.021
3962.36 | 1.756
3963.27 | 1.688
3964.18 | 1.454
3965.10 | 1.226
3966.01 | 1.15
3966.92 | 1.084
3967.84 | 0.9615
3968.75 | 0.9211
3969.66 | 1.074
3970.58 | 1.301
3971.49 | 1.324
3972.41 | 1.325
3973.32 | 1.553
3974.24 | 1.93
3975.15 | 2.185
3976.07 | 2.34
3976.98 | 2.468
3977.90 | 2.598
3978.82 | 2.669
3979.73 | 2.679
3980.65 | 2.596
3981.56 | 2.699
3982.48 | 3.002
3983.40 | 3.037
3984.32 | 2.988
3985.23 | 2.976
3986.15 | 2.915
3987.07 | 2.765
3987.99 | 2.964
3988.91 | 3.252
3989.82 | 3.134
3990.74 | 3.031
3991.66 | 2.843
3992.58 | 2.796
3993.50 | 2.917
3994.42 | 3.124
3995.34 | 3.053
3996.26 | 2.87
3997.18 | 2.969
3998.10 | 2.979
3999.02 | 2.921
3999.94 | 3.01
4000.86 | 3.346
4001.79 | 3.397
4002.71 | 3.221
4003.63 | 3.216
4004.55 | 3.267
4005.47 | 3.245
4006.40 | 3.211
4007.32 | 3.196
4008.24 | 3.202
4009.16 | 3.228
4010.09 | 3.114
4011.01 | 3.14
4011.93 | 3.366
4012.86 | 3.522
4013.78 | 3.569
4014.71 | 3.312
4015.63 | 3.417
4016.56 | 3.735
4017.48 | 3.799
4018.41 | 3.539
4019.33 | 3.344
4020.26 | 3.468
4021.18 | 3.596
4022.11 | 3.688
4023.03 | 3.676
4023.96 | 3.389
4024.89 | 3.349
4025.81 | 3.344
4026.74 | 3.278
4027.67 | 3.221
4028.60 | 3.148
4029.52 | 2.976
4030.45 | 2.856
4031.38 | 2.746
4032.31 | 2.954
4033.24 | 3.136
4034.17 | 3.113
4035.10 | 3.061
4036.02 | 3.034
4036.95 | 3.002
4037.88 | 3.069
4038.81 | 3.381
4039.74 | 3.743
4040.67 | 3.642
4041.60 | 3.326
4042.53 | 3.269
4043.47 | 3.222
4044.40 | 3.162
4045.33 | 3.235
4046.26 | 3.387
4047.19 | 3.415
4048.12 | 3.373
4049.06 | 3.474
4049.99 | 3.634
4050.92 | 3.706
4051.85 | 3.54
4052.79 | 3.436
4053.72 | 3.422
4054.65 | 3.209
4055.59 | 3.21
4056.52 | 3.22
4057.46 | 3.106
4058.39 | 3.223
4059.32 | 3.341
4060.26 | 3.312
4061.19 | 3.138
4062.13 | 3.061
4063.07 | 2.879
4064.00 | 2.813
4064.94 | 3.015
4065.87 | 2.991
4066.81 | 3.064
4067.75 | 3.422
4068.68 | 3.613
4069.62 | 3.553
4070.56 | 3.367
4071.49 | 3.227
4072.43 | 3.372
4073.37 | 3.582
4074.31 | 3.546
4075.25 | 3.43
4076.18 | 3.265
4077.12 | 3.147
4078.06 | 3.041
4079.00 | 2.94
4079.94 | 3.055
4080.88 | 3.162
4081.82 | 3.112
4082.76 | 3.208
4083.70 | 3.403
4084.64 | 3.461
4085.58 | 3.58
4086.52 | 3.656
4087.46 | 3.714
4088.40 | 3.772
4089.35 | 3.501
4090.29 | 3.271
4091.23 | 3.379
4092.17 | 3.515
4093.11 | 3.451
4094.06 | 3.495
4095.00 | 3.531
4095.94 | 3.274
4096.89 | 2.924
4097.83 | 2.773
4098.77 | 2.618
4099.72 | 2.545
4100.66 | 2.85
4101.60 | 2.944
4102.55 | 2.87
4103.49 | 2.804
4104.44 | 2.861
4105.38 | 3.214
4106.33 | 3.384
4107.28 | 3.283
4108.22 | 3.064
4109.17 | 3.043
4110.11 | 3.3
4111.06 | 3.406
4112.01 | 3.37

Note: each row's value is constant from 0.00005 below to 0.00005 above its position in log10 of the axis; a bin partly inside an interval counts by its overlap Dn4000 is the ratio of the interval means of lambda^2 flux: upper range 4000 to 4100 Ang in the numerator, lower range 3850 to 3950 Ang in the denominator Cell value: 1.87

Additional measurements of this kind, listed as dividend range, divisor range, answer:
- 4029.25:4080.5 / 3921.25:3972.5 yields 1.90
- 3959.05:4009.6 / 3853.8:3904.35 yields 1.41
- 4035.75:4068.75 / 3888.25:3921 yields 1.57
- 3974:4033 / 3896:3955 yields 1.58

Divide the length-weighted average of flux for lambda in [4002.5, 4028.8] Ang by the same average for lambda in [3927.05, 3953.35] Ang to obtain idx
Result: 1.9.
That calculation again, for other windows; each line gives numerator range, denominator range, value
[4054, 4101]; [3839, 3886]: 1.87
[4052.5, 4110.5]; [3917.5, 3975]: 1.76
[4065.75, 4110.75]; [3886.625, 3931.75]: 1.54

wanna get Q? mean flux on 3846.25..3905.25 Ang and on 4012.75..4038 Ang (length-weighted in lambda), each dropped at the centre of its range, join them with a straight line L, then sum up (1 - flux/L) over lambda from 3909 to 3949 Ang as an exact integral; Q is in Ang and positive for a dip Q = 7.6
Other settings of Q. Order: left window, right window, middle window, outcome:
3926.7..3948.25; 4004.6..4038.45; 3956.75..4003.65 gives 1.12 Ang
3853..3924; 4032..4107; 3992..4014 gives -2.88 Ang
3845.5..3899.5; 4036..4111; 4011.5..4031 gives -3.52 Ang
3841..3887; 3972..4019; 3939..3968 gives 5.58 Ang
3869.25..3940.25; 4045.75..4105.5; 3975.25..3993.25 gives -2.00 Ang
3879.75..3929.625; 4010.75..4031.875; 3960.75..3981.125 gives 7.76 Ang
